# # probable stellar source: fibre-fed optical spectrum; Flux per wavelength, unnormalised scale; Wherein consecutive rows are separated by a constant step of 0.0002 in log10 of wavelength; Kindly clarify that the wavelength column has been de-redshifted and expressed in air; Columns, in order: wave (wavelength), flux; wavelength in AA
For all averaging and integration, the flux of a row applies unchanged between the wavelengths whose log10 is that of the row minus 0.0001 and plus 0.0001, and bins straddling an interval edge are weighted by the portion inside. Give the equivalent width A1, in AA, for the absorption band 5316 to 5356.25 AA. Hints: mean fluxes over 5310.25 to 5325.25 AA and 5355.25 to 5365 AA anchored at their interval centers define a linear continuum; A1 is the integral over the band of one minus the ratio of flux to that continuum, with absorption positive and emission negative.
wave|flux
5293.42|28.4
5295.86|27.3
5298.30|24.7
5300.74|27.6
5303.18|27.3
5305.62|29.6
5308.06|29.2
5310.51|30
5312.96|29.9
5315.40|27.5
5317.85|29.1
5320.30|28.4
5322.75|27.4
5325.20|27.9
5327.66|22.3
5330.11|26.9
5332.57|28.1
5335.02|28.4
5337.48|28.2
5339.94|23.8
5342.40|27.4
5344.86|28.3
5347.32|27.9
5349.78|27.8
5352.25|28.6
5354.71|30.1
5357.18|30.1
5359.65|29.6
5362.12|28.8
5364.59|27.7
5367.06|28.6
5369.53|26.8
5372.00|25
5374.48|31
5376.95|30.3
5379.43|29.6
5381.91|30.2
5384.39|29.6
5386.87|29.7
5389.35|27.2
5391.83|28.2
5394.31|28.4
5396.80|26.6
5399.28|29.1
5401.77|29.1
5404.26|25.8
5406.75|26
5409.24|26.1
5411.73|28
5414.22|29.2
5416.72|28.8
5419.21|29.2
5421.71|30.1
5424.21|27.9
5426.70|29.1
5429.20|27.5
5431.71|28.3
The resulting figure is 1.8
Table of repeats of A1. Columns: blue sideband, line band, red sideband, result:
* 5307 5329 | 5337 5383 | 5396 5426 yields -0.7 AA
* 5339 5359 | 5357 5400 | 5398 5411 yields -1.6 AA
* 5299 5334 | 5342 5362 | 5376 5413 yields -0.5 AA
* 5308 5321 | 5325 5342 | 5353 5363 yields 1.6 AA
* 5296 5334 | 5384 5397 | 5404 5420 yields -0.3 AA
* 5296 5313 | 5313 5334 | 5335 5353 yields 0.3 AA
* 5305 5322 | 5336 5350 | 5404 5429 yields 0.8 AA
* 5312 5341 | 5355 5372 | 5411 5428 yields -0.3 AA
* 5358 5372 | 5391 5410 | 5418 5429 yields 0.8 AA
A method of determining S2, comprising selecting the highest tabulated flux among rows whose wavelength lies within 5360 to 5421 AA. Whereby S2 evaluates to 31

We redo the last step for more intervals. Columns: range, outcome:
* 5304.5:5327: 30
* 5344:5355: 30.1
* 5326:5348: 28.4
